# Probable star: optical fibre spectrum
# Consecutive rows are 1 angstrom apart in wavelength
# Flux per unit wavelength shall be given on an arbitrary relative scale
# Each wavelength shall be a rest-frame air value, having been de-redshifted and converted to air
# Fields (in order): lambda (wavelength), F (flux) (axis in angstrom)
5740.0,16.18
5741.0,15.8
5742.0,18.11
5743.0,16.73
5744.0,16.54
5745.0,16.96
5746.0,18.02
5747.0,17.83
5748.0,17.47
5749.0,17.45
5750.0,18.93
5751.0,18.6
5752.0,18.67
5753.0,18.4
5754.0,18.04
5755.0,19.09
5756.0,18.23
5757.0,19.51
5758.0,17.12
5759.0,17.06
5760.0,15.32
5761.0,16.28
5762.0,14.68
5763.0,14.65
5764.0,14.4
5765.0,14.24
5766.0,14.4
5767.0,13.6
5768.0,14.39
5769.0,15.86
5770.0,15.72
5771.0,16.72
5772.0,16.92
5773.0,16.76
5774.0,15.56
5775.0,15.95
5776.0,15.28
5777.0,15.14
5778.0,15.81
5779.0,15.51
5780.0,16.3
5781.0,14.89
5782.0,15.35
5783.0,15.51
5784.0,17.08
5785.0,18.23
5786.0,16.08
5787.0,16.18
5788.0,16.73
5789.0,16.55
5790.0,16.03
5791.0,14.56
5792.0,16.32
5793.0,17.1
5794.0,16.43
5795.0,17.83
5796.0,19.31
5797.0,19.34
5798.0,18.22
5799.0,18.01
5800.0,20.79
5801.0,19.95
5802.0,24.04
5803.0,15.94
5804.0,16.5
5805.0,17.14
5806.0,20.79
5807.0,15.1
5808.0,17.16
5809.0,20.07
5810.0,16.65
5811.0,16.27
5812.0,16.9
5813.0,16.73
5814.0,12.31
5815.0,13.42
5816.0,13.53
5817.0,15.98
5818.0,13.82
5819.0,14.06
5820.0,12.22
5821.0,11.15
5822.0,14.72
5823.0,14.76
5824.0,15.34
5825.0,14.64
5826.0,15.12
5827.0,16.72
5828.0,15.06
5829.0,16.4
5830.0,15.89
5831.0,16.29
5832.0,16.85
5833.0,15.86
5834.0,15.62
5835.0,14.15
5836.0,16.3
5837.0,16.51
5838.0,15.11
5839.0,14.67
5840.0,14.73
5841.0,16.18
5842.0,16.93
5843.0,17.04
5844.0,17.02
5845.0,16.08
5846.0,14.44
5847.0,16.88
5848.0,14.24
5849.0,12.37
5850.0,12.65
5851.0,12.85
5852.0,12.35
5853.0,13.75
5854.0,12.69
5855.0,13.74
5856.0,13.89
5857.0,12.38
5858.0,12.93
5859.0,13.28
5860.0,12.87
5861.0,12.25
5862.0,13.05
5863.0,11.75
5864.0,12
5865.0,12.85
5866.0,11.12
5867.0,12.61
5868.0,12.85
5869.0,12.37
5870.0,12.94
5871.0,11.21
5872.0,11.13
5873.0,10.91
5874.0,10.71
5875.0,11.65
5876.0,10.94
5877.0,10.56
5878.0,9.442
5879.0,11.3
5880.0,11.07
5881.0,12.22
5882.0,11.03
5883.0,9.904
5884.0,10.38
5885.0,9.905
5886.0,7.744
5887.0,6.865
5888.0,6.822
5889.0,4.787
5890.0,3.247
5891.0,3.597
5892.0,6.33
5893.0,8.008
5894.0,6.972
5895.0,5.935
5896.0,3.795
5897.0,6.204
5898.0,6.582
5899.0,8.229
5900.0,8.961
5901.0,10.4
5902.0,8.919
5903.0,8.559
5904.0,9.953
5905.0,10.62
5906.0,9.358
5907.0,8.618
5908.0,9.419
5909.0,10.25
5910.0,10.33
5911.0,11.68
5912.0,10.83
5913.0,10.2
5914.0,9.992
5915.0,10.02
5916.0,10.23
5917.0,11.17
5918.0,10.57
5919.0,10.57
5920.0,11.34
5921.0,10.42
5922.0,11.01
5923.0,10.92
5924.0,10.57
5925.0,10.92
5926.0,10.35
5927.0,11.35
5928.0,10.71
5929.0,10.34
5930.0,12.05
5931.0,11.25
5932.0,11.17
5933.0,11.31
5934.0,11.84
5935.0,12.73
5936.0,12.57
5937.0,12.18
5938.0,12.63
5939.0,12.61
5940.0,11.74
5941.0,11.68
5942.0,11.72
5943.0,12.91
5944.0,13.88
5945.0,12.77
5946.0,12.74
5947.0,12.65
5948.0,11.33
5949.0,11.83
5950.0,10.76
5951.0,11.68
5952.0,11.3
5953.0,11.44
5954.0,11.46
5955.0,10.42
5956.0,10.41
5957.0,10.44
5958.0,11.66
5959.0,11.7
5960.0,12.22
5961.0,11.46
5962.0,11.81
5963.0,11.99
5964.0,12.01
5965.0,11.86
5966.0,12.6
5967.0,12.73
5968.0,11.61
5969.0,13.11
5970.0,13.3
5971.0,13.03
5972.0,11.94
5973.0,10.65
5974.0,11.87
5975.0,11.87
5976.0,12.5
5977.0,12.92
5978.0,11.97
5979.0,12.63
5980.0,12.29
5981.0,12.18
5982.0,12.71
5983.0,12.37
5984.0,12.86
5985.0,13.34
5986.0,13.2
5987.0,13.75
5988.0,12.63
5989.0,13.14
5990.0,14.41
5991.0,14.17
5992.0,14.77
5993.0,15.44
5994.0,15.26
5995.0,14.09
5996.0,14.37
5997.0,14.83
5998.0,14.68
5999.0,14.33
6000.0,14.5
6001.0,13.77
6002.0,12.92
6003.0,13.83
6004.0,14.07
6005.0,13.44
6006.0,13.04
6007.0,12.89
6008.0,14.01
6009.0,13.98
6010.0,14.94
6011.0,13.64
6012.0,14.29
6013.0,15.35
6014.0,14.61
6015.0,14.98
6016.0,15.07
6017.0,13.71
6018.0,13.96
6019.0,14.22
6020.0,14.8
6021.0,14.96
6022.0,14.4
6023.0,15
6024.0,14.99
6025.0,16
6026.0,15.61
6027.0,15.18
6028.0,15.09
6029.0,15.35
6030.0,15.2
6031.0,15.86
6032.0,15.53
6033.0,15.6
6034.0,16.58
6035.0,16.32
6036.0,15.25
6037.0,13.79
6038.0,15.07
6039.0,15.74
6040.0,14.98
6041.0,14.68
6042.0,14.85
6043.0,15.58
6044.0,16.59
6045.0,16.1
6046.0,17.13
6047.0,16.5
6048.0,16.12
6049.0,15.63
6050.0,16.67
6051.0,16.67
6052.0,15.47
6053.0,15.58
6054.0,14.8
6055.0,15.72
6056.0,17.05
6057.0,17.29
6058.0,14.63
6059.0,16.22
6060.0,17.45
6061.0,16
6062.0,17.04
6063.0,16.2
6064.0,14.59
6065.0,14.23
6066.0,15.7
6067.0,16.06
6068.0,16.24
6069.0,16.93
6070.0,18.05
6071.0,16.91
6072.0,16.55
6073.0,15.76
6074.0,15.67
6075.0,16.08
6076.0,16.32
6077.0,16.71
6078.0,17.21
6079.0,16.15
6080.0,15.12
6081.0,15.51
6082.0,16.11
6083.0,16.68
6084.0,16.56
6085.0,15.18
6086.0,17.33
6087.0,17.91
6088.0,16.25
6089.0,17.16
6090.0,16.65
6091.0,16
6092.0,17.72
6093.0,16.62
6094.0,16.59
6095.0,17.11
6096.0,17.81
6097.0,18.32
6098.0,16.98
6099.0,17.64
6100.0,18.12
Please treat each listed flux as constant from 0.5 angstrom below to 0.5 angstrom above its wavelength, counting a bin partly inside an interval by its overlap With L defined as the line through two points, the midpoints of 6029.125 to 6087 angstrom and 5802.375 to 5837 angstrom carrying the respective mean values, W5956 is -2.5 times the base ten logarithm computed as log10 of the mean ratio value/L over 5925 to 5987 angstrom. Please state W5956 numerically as 0.30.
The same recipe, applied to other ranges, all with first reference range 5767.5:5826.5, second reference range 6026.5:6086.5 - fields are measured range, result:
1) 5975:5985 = 0.27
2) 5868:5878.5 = 0.39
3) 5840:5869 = 0.18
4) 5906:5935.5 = 0.44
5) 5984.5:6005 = 0.14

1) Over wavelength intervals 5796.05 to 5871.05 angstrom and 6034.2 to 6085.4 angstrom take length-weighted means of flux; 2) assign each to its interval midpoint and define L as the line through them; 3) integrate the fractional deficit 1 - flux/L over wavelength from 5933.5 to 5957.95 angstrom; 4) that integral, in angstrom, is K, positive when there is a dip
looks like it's 5.74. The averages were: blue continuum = 15.1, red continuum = 16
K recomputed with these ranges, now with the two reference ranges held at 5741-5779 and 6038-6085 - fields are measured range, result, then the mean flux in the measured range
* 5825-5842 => 0.76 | 15.7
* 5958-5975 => 4.33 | 12.1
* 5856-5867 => 2.61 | 12.5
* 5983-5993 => 1.59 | 13.6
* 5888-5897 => 5.99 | 5.46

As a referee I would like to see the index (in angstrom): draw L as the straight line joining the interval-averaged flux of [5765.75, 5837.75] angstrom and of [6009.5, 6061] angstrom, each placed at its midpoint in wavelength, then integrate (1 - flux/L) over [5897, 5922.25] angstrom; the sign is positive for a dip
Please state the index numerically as 9.55 angstrom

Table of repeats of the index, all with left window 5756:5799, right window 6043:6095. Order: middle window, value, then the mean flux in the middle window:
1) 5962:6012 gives 9.36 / 13.2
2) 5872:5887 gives 5.35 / 10.5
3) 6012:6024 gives 1.21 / 14.6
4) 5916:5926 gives 3.37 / 10.8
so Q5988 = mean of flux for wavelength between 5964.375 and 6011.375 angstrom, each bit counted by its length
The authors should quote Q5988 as 13.3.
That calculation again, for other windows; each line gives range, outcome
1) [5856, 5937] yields 10.2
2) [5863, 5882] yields 11.5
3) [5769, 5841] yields 16.2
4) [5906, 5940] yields 11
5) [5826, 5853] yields 15.3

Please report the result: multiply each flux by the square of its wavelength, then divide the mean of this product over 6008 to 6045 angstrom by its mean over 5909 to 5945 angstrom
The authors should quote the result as 1.4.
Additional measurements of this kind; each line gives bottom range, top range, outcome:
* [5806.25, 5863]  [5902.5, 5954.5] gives 0.78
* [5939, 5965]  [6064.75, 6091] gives 1.45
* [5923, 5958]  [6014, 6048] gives 1.36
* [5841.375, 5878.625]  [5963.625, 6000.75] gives 1.06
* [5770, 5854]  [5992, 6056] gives 1.01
